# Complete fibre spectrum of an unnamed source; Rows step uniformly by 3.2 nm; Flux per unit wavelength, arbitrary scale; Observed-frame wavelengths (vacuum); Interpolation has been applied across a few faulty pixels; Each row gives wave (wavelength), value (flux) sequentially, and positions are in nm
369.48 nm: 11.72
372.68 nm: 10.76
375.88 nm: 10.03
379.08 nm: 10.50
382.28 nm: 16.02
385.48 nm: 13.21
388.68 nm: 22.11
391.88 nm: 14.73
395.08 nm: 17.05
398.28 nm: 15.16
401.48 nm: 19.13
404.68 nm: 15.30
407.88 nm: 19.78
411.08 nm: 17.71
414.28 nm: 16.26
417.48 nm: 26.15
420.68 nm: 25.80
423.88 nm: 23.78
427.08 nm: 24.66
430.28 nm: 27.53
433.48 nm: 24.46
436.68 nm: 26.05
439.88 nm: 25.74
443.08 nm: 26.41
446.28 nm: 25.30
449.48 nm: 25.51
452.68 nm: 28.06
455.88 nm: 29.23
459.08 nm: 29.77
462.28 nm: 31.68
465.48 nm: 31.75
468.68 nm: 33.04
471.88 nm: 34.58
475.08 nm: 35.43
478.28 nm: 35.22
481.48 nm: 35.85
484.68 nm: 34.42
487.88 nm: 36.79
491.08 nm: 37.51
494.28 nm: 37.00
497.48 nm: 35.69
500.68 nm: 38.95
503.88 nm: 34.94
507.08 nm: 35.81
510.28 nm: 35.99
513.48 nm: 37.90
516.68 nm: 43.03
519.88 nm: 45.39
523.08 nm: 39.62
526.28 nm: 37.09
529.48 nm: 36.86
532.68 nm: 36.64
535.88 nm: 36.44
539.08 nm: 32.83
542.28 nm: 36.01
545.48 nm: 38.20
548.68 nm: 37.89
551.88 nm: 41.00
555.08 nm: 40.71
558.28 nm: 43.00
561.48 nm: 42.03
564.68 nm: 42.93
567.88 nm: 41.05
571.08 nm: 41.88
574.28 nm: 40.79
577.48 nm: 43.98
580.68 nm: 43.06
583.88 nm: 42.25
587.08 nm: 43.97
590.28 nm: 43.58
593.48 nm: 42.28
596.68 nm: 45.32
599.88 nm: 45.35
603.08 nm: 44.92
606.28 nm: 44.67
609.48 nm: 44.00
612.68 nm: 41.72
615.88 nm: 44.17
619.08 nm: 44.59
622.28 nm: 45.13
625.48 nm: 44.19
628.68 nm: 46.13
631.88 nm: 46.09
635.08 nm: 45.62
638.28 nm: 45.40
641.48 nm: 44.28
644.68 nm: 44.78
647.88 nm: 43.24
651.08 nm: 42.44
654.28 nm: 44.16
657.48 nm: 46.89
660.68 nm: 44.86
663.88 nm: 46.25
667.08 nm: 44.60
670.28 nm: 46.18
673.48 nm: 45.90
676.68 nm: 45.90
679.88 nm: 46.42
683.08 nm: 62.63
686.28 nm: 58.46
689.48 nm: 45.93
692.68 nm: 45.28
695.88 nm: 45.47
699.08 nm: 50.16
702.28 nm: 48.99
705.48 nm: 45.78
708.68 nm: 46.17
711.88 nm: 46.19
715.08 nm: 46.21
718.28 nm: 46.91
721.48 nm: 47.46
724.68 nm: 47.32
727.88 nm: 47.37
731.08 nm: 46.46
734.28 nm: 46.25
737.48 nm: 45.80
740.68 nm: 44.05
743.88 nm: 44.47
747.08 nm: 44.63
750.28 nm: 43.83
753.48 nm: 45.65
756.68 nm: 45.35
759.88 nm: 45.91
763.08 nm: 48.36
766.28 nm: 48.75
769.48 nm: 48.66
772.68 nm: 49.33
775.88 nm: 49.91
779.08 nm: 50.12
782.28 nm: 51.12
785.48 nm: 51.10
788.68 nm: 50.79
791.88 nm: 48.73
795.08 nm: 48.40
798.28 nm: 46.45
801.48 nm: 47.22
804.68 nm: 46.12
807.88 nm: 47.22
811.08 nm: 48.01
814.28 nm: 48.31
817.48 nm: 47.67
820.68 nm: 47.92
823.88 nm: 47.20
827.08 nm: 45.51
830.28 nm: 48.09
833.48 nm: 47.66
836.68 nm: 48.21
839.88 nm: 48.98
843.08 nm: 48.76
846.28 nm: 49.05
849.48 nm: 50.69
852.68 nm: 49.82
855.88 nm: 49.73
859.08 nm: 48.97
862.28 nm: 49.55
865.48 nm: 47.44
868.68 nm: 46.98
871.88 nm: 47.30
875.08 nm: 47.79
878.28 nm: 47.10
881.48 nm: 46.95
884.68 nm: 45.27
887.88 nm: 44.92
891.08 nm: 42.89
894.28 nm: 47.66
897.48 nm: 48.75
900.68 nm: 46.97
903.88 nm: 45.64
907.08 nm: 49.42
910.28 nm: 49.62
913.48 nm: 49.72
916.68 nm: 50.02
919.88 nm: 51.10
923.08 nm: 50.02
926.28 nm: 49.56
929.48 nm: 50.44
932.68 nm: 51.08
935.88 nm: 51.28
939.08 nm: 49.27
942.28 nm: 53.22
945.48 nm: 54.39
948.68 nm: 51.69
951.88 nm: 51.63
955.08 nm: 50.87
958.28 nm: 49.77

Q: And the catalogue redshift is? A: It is 0.04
